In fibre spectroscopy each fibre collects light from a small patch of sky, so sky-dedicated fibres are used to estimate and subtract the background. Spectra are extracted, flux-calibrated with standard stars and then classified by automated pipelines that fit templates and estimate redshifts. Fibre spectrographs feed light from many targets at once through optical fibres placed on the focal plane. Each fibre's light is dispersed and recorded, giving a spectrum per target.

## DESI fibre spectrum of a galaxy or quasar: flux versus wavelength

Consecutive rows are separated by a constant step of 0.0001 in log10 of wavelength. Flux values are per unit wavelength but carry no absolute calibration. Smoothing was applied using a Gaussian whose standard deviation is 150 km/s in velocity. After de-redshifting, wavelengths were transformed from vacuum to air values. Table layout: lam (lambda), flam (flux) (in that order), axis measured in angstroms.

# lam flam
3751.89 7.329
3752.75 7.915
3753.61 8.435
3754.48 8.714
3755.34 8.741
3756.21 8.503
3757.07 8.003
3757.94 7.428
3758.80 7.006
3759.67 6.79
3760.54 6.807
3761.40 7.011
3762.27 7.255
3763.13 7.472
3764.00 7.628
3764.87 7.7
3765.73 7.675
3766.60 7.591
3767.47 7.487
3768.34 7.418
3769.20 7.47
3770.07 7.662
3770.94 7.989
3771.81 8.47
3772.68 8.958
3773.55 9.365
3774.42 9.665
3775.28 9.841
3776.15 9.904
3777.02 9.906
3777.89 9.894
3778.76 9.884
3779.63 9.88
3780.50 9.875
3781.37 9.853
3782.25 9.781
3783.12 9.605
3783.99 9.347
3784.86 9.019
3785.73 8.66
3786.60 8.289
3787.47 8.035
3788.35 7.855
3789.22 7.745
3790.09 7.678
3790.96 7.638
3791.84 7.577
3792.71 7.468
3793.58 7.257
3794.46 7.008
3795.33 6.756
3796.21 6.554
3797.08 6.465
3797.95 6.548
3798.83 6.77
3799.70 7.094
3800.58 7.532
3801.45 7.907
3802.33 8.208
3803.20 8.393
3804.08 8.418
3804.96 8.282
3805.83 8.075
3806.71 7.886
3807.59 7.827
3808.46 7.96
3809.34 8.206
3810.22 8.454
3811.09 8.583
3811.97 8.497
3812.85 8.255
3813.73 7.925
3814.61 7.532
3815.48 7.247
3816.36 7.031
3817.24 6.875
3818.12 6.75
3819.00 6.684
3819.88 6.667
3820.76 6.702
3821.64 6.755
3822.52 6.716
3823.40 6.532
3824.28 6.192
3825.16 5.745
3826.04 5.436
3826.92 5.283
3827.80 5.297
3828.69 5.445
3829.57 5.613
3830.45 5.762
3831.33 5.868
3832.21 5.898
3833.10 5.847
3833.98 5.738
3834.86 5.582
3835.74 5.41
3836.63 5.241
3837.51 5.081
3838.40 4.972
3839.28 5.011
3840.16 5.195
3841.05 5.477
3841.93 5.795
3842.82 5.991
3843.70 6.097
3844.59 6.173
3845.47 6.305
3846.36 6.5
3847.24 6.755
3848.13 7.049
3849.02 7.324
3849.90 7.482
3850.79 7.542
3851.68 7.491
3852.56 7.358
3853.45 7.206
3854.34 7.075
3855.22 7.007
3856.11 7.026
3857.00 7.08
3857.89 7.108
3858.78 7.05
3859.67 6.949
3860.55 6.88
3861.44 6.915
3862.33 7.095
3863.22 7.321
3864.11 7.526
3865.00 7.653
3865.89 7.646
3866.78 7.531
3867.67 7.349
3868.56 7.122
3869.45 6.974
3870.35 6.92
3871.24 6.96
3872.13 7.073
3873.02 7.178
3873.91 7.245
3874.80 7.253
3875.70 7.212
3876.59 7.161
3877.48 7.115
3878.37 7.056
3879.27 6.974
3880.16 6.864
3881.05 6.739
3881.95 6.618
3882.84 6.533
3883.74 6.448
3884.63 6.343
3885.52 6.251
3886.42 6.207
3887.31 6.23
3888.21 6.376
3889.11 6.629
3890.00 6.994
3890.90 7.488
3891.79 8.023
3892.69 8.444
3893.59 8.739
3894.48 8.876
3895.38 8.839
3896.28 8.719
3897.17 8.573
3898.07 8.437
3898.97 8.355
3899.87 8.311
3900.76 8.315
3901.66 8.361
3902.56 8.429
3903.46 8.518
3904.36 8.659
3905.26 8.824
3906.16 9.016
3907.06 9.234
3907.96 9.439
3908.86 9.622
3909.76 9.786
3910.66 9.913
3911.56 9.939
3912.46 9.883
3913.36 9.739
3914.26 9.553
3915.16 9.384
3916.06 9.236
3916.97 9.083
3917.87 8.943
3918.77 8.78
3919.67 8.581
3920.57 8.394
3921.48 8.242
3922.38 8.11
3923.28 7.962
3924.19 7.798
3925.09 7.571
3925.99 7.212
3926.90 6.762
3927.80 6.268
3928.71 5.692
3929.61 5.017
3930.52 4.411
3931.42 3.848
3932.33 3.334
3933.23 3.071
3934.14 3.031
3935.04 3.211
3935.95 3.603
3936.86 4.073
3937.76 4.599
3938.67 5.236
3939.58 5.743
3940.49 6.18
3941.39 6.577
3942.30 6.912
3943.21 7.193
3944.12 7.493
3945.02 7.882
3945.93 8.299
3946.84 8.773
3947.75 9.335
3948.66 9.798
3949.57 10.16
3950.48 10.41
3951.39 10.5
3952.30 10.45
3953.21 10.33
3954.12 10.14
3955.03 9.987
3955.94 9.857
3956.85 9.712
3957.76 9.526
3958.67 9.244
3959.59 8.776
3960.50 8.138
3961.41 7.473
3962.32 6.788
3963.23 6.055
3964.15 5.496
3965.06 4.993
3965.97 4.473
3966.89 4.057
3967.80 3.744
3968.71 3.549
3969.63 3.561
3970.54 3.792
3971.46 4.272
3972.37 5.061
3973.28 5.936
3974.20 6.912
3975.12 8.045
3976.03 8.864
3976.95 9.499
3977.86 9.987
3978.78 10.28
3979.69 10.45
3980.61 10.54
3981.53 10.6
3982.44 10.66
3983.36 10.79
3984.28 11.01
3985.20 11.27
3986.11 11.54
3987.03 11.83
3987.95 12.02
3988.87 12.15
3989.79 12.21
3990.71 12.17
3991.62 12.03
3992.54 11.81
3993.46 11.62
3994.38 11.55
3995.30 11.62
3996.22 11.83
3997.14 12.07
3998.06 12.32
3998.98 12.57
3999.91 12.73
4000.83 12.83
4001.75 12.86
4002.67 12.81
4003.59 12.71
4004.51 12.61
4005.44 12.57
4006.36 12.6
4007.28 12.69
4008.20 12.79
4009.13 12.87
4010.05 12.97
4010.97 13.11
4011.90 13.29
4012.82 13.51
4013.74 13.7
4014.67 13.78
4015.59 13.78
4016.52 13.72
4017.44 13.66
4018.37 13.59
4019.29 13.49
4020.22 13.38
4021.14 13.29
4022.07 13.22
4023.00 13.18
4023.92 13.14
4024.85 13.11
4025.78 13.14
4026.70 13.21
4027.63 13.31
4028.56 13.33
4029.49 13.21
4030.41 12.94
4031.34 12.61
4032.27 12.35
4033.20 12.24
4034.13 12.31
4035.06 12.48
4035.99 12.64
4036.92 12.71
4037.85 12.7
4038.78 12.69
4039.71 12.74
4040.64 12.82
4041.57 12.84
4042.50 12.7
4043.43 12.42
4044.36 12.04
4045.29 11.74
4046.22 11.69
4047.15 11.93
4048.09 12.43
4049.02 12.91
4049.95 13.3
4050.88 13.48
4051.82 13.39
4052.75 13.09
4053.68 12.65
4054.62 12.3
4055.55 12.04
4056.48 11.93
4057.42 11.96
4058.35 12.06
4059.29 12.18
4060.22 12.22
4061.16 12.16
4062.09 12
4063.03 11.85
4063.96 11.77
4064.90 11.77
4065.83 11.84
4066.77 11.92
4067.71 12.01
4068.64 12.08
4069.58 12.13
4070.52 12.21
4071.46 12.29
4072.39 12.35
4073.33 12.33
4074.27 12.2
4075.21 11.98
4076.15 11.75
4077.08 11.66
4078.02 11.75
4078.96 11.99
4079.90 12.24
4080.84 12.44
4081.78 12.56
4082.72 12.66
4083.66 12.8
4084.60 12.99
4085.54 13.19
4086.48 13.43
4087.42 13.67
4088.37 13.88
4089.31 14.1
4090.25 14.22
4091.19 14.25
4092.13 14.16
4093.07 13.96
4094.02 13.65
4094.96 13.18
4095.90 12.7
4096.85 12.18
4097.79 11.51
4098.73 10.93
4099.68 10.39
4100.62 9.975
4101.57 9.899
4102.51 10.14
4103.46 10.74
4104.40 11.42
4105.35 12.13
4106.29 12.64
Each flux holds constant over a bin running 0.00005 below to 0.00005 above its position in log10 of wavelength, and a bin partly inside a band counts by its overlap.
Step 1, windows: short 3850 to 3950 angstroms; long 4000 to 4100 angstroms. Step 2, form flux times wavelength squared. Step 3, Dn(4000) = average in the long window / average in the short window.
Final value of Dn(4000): 1.9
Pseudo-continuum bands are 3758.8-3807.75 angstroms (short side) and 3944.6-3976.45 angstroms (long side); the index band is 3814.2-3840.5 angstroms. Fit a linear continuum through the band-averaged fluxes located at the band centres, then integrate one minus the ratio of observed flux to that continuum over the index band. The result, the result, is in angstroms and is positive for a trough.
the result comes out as 6.5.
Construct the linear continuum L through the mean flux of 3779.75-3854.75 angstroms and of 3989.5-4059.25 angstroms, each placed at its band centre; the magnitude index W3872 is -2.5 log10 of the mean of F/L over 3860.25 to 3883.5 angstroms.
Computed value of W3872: 0.20 mag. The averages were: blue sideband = 7.08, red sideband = 12.7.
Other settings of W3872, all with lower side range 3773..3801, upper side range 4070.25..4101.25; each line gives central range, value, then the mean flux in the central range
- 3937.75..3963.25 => 0.258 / 8.44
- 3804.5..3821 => 0.144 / 7.67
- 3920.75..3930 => 0.405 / 7.11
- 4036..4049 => -0.042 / 12.4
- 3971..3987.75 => 0.187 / 9.35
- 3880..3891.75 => 0.421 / 6.64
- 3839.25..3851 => 0.403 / 6.36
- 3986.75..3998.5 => -0.062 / 11.9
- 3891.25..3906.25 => 0.168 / 8.54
